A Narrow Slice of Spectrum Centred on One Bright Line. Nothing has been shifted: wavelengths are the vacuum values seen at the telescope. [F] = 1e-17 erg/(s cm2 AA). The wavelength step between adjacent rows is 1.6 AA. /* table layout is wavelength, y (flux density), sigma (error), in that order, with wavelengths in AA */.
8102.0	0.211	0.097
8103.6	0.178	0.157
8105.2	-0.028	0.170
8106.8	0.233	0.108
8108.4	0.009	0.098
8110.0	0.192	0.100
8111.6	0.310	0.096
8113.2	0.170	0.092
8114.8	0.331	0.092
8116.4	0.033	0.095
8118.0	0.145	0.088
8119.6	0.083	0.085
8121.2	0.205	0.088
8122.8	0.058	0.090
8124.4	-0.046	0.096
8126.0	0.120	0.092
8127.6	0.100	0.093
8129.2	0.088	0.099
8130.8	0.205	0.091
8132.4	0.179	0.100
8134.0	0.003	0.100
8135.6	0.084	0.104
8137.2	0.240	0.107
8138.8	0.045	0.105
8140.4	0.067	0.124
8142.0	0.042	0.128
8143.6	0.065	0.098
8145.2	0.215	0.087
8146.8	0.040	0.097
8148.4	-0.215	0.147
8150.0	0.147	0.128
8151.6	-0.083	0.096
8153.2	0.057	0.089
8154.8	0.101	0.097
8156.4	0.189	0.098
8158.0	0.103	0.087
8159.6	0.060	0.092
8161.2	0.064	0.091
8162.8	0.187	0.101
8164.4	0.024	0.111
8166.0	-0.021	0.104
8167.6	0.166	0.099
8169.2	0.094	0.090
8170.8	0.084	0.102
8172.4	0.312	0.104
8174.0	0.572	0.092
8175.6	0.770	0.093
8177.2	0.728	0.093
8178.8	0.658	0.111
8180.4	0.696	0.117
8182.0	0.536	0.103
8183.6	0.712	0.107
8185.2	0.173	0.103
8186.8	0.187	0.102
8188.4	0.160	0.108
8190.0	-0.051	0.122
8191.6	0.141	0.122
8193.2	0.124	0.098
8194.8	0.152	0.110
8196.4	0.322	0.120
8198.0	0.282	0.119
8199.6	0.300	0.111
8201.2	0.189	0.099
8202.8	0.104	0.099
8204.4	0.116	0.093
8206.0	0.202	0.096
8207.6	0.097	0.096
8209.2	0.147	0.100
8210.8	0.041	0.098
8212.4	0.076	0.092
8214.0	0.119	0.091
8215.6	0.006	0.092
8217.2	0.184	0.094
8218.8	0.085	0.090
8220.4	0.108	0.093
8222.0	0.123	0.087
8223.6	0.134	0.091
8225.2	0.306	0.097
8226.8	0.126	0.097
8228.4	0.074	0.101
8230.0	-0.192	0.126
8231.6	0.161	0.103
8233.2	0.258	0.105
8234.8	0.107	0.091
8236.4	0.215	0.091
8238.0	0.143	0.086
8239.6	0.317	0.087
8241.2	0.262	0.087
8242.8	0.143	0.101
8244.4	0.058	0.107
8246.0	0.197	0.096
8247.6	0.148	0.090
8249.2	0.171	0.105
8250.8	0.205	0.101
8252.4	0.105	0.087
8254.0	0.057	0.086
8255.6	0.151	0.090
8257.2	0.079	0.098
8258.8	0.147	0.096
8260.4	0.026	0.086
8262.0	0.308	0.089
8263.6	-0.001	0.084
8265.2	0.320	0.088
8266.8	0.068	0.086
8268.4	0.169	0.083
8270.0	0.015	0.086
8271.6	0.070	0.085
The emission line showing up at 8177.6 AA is [O II]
